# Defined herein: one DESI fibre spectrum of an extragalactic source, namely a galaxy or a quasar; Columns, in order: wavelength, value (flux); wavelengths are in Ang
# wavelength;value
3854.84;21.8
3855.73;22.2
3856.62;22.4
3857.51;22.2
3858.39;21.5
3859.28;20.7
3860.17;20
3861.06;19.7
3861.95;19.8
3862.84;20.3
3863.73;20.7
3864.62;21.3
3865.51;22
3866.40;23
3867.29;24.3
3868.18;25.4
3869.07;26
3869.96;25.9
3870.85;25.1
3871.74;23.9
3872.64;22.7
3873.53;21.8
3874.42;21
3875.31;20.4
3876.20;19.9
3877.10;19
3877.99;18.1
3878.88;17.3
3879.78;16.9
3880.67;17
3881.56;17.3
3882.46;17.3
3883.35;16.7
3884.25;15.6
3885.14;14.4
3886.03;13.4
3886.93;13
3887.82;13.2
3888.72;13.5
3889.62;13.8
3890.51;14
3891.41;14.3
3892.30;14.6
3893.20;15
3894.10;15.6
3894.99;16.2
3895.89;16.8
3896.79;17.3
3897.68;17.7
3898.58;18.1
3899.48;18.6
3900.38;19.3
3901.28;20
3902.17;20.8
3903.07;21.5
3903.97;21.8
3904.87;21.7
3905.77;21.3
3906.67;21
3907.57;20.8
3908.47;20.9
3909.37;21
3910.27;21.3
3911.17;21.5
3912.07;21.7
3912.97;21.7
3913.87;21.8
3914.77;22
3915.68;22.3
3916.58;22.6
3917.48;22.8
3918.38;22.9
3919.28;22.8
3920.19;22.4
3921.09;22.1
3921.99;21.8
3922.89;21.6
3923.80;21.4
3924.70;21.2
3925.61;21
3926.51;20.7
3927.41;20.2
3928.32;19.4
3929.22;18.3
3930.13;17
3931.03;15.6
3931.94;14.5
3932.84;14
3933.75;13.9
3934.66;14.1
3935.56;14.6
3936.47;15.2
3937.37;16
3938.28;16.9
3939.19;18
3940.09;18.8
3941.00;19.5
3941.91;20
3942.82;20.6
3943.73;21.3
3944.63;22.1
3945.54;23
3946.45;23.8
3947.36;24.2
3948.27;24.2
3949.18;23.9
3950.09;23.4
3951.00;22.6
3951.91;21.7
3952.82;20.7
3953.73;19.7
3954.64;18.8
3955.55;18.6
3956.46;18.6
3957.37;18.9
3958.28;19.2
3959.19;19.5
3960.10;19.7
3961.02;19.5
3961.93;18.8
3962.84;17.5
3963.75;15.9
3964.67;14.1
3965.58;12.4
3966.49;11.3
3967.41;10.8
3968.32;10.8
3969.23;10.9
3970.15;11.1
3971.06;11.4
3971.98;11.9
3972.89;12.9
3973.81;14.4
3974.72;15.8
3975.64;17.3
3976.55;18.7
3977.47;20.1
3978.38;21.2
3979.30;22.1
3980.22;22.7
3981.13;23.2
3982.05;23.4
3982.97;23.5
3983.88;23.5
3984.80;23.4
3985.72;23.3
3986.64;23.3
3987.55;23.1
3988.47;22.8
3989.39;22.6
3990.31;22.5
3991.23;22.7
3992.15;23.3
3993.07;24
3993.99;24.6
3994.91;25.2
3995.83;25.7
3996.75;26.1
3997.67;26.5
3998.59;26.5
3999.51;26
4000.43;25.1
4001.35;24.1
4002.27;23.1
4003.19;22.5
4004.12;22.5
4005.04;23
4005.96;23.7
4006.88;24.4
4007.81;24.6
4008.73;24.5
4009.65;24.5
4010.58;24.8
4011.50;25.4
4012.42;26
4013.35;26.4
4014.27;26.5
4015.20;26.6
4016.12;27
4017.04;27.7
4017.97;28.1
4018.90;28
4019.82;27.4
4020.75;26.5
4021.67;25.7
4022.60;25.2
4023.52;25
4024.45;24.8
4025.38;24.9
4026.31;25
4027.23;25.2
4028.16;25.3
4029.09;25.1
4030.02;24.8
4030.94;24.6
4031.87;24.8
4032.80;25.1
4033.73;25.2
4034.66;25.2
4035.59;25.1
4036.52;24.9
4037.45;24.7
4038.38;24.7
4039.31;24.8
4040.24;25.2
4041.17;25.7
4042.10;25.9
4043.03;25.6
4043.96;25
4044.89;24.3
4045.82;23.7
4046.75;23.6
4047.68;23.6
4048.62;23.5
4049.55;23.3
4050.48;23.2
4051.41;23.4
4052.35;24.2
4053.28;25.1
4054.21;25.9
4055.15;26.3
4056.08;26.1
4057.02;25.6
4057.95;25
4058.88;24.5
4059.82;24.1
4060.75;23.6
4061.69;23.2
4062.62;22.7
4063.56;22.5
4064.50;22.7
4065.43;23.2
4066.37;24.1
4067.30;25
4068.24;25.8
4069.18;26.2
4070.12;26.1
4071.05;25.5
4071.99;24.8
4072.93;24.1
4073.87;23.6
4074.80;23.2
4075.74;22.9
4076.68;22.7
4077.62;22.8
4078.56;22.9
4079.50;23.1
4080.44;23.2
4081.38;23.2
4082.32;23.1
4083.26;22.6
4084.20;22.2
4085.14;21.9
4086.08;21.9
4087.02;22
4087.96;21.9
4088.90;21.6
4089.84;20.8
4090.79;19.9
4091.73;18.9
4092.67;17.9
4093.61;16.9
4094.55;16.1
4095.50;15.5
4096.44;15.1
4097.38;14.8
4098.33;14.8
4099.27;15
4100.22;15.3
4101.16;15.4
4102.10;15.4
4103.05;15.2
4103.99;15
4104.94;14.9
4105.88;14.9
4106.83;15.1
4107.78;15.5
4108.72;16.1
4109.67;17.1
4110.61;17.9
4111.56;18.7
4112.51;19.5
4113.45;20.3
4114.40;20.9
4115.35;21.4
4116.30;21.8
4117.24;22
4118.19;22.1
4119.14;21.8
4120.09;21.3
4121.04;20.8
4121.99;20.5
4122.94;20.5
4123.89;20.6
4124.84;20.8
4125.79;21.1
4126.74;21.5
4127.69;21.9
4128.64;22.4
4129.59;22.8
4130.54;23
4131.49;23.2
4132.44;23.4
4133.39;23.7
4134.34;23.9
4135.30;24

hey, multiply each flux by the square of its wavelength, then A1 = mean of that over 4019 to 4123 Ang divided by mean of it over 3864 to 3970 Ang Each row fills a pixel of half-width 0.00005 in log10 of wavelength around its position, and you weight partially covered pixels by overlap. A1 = 1.26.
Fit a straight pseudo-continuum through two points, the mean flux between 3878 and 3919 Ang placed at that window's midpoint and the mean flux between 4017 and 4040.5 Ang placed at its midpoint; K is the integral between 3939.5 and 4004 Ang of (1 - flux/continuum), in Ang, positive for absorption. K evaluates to 5.9 Ang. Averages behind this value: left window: 18.4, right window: 25.5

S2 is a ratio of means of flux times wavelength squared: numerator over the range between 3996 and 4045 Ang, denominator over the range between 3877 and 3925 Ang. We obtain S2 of 1.42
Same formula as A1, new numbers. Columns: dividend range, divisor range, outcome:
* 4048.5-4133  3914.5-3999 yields 1.15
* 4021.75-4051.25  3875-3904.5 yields 1.57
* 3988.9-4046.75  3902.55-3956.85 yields 1.29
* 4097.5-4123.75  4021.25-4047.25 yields 0.75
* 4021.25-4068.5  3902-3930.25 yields 1.23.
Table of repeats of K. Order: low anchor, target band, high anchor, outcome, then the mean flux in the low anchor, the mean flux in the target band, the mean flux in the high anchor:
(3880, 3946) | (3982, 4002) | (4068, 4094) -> -3.6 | 18.7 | 24.2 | 22.5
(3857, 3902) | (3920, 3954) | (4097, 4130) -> -1.6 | 18.8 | 19.7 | 18.7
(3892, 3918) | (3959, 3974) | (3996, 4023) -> 5.8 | 20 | 14.2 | 25.5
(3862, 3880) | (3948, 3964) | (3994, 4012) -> 2.4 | 21.8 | 20.1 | 24.7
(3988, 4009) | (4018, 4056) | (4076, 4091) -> -2.8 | 24.2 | 25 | 22.3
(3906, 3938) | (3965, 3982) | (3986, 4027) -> 5.4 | 19.8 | 15.7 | 25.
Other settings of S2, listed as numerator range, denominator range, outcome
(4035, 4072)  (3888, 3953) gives 1.34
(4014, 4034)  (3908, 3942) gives 1.39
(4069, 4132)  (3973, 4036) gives 0.88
